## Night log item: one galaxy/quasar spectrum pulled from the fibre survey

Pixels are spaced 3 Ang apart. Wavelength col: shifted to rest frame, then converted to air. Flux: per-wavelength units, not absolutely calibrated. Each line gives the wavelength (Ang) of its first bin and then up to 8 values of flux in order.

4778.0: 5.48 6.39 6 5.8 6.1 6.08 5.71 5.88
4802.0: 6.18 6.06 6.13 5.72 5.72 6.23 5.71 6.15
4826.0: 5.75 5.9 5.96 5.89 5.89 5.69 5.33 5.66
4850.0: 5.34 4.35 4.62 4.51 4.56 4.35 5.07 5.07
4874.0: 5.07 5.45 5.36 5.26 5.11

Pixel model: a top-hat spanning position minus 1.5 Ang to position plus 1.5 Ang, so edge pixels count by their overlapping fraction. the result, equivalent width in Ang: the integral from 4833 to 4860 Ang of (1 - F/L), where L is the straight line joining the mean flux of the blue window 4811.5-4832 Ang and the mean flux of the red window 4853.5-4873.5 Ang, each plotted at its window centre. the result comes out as -0.4 Ang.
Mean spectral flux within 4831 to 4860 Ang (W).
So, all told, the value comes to 5.33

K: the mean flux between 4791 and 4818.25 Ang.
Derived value 5.97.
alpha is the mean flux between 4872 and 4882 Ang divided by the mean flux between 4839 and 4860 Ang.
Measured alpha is 1.03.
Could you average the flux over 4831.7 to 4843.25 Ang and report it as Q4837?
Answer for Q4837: 5.81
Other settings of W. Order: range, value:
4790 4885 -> 5.51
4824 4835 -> 5.89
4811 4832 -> 5.9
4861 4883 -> 5.02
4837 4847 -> 5.63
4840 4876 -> 4.96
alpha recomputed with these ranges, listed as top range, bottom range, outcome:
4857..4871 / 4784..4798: 0.79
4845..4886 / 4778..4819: 0.83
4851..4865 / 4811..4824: 0.76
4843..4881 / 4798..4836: 0.84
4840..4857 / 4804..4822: 0.87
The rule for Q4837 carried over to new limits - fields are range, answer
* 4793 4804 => 5.95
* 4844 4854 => 5.19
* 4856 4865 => 4.52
